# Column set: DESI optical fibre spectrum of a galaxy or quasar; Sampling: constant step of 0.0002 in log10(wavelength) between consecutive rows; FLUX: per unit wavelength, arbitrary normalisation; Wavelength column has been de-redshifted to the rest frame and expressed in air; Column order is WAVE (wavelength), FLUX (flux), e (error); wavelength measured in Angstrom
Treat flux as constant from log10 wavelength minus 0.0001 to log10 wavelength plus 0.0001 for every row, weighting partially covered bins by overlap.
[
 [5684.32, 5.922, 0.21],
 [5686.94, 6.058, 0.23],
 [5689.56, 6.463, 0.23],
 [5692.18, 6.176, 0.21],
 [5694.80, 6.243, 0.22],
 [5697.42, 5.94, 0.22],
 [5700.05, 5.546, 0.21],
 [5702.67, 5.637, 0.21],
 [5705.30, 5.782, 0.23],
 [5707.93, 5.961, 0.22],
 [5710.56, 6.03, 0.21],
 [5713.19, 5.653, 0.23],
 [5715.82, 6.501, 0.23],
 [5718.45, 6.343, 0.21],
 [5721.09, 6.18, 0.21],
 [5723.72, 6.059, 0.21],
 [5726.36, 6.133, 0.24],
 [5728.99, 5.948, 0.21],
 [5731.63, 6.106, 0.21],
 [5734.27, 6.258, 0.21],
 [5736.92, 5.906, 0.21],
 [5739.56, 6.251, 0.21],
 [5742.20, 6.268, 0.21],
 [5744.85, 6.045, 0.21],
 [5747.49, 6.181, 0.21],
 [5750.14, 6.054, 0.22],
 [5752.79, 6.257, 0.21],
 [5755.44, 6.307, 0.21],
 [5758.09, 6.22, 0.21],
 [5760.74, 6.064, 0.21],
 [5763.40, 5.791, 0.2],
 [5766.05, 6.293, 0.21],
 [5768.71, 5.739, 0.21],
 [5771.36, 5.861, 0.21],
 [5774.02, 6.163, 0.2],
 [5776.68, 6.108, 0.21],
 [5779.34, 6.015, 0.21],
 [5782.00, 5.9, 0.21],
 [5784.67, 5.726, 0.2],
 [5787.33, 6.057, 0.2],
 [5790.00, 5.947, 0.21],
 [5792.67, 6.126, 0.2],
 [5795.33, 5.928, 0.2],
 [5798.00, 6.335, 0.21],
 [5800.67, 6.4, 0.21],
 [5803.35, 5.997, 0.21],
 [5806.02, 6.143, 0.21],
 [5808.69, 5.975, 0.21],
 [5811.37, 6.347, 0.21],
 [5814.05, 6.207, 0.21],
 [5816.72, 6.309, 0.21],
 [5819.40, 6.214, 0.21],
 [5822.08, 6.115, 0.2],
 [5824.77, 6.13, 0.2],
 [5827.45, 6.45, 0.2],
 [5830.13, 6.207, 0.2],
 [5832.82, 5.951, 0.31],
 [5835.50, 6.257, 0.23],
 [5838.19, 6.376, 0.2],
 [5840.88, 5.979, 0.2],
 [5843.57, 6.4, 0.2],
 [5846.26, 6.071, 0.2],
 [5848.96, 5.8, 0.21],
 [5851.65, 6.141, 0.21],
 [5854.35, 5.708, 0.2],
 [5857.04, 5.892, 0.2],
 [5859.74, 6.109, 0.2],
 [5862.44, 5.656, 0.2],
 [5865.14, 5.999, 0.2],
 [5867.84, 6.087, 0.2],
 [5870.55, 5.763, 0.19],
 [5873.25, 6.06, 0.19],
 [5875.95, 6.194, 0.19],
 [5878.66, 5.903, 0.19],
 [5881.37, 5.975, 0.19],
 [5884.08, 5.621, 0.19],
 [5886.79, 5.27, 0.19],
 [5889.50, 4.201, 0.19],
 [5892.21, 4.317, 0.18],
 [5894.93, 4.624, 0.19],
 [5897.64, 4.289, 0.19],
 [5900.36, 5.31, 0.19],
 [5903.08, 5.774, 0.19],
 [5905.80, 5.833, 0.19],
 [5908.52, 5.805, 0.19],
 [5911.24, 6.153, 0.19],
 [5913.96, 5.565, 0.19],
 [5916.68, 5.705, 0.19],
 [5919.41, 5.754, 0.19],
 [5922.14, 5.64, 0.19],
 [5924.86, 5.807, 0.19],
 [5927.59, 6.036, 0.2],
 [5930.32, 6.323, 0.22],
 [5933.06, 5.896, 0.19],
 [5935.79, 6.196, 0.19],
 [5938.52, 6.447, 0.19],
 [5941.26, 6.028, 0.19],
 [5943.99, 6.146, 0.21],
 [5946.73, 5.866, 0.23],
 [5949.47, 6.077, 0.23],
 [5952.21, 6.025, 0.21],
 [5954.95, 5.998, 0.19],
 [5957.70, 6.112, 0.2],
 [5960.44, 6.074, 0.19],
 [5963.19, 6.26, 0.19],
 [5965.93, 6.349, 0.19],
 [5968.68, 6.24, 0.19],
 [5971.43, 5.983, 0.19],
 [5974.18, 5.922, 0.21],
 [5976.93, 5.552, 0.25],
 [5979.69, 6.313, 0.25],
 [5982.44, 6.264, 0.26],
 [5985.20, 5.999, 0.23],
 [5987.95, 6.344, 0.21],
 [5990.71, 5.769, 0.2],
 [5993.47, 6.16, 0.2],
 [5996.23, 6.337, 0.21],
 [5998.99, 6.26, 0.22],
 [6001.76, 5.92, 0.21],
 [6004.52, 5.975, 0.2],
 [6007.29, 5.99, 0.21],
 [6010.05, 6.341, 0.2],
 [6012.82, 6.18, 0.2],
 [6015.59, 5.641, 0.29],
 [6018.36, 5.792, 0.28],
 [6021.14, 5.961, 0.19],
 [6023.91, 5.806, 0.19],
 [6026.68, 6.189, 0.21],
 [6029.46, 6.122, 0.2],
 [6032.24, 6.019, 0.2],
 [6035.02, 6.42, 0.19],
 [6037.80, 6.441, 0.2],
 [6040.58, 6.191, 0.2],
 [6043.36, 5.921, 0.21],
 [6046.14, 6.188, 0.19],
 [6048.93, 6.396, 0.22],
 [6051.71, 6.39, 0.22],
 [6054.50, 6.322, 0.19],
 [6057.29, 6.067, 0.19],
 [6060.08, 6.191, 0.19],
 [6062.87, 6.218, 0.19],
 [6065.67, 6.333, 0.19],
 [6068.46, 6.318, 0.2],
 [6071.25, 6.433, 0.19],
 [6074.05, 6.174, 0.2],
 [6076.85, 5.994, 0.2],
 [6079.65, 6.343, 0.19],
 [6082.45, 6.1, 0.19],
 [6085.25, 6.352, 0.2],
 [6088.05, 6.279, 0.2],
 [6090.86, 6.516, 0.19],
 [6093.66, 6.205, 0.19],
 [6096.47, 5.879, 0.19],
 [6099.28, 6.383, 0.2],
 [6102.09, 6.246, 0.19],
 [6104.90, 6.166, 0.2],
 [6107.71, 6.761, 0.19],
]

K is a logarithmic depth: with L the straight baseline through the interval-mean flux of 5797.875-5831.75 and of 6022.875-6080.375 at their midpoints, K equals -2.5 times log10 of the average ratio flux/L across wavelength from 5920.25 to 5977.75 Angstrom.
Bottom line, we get 0.03 mag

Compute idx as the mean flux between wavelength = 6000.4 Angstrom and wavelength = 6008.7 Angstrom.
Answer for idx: 5.97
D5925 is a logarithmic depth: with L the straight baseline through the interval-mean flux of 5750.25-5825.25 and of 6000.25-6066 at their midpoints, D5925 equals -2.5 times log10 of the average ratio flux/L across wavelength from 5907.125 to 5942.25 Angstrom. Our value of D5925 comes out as 0.03 mag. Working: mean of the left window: 6.09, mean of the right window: 6.12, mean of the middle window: 5.95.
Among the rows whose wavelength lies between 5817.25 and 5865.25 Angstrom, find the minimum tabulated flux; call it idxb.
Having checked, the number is 5.656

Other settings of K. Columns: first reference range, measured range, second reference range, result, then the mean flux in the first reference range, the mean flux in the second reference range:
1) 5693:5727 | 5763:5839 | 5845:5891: -0.04 mag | 6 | 5.79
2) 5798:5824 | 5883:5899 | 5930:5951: 0.29 mag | 6.19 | 6.11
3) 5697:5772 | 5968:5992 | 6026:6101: 0.03 mag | 6.05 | 6.24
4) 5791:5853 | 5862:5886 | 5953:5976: 0.04 mag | 6.17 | 6.1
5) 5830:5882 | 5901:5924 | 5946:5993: 0.05 mag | 6.02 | 6.07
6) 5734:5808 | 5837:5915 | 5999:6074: 0.08 mag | 6.08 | 6.15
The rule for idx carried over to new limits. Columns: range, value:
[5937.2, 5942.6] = 6.23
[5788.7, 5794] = 6.04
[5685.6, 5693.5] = 6.23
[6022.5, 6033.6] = 6.03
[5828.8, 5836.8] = 6.14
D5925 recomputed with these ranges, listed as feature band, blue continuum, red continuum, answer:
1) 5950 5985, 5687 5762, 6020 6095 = 0.02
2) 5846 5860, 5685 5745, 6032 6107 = 0.04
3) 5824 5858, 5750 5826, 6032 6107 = 0.00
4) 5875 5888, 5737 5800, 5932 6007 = 0.05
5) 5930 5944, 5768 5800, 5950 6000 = -0.01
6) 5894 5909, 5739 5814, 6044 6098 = 0.17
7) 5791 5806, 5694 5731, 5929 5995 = -0.02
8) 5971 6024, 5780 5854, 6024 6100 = 0.03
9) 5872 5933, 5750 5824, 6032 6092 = 0.11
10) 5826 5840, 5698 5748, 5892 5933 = -0.09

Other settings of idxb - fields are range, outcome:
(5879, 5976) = 4.201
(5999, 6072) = 5.641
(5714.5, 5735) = 5.948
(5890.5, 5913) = 4.289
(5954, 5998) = 5.552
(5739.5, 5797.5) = 5.726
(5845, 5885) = 5.621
